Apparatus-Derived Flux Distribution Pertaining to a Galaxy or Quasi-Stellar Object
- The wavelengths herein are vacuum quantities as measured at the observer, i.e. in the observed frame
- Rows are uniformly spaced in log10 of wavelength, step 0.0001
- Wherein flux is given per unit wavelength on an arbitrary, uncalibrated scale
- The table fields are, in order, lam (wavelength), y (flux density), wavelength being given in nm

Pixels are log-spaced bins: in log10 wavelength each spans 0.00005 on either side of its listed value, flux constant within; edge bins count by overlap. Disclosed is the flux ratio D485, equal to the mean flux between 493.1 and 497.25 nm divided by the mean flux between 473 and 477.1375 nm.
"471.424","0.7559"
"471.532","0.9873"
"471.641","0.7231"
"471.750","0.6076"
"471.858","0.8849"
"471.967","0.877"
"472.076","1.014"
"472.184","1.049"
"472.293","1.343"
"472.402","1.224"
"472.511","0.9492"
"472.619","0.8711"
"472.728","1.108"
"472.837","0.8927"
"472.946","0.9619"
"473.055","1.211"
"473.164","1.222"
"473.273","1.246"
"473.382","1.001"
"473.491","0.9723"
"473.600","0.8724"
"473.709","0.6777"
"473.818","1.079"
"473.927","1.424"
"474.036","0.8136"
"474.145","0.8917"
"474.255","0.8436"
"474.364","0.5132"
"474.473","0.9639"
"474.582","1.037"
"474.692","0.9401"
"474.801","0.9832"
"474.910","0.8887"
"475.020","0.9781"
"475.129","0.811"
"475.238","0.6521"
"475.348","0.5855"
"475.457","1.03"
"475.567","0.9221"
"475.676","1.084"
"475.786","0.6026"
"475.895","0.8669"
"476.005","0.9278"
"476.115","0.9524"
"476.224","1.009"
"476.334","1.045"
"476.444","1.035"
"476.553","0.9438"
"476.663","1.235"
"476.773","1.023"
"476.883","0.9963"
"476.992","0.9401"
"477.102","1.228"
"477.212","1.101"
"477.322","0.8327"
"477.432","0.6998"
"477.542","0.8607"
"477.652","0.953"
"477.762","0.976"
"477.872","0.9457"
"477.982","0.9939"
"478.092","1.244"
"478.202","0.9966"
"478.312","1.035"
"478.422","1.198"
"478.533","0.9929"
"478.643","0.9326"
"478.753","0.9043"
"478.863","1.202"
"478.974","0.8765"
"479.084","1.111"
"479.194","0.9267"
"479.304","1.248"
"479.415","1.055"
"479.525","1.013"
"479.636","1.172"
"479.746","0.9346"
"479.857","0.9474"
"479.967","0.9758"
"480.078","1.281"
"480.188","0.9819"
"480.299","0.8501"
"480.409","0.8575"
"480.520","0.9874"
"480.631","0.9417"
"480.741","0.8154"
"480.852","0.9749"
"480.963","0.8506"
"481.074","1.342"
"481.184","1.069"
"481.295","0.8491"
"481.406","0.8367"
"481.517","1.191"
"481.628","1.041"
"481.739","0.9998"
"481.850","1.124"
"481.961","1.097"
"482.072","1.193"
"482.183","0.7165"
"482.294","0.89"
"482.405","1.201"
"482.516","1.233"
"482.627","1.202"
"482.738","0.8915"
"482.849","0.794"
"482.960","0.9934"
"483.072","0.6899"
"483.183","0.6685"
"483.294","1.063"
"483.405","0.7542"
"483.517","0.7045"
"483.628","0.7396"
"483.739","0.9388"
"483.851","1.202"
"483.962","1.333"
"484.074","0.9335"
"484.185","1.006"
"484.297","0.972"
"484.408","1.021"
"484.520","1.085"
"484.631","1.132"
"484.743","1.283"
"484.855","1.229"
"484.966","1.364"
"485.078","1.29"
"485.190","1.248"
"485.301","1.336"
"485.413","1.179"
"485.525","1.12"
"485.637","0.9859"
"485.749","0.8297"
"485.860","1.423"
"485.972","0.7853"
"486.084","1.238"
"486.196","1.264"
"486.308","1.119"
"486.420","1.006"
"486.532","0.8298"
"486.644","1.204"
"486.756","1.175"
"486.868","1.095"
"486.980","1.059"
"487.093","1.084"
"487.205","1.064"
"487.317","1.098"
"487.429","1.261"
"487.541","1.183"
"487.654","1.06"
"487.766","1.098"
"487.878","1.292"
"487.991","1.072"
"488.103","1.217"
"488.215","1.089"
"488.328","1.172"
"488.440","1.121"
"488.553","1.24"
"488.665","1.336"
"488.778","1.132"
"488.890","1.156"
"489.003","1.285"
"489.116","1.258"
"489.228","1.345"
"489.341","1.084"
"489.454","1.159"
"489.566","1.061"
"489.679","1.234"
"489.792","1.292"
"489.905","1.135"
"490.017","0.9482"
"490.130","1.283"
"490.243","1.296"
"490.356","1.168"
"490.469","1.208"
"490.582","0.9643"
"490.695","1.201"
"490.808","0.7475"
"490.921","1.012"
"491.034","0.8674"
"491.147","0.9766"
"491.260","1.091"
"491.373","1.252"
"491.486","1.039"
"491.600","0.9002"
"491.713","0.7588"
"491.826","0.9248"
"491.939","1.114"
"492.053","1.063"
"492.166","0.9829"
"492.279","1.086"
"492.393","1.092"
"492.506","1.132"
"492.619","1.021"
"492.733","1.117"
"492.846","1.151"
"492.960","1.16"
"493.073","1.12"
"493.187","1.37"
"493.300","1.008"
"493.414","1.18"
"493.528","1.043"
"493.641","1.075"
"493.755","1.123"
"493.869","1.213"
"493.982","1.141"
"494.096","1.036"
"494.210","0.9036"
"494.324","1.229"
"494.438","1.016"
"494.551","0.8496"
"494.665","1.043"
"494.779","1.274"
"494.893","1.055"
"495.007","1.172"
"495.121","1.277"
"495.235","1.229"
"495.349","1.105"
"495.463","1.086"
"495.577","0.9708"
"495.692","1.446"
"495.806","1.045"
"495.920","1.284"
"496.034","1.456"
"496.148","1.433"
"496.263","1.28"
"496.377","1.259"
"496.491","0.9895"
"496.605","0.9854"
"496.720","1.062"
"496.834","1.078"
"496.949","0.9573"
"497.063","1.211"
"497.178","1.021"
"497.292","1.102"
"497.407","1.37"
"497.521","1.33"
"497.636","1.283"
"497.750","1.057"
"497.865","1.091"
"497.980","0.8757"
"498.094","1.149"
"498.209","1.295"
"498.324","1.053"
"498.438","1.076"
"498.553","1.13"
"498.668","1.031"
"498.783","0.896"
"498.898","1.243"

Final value 1.2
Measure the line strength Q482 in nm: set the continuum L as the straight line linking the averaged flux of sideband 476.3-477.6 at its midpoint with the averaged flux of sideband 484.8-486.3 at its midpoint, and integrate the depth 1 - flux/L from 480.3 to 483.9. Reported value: 0.456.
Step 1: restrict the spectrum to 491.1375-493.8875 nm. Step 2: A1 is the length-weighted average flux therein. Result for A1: 1.08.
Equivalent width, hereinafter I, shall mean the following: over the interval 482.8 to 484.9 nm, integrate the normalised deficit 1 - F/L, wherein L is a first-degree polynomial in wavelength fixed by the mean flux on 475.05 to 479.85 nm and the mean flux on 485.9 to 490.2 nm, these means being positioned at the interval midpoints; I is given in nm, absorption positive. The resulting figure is 0.21 nm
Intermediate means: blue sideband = 0.979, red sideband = 1.15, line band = 0.975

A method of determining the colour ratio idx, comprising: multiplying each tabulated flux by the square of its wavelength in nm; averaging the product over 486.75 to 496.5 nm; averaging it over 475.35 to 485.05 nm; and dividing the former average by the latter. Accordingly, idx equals 1.18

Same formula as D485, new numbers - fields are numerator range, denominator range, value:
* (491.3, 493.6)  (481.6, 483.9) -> 1.12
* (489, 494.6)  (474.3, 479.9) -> 1.13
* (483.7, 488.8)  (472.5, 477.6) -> 1.19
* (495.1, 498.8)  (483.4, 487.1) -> 1.05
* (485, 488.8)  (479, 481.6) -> 1.13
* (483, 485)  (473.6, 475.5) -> 1.13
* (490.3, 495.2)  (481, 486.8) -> 1.02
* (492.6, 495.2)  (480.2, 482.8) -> 1.11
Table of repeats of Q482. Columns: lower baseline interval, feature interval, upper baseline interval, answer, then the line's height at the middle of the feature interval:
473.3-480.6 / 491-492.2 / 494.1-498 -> 0.111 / 1.1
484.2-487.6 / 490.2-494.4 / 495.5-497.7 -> 0.325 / 1.16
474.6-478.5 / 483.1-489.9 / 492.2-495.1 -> -0.459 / 1.04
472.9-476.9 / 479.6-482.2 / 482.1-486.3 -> 0.027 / 1.01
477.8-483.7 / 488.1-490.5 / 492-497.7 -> -0.246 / 1.08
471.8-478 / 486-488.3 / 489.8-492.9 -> -0.191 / 1.04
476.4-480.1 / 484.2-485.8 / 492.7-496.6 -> -0.106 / 1.07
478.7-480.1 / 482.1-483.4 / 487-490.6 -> 0.180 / 1.09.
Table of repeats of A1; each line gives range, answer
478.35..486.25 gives 1.04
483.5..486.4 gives 1.11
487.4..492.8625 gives 1.11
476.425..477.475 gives 1.01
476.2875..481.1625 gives 1.01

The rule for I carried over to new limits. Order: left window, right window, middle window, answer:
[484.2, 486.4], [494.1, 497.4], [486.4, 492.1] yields 0.16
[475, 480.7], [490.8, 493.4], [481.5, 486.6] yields -0.20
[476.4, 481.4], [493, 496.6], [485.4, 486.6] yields 0.00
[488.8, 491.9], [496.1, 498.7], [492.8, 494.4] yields -0.01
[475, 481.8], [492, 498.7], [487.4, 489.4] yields -0.22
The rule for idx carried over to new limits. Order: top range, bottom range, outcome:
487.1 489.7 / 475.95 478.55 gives 1.22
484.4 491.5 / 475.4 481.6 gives 1.19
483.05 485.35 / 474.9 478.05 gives 1.16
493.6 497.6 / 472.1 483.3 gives 1.25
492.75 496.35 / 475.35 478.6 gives 1.26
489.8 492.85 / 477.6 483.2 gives 1.10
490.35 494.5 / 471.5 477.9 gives 1.20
